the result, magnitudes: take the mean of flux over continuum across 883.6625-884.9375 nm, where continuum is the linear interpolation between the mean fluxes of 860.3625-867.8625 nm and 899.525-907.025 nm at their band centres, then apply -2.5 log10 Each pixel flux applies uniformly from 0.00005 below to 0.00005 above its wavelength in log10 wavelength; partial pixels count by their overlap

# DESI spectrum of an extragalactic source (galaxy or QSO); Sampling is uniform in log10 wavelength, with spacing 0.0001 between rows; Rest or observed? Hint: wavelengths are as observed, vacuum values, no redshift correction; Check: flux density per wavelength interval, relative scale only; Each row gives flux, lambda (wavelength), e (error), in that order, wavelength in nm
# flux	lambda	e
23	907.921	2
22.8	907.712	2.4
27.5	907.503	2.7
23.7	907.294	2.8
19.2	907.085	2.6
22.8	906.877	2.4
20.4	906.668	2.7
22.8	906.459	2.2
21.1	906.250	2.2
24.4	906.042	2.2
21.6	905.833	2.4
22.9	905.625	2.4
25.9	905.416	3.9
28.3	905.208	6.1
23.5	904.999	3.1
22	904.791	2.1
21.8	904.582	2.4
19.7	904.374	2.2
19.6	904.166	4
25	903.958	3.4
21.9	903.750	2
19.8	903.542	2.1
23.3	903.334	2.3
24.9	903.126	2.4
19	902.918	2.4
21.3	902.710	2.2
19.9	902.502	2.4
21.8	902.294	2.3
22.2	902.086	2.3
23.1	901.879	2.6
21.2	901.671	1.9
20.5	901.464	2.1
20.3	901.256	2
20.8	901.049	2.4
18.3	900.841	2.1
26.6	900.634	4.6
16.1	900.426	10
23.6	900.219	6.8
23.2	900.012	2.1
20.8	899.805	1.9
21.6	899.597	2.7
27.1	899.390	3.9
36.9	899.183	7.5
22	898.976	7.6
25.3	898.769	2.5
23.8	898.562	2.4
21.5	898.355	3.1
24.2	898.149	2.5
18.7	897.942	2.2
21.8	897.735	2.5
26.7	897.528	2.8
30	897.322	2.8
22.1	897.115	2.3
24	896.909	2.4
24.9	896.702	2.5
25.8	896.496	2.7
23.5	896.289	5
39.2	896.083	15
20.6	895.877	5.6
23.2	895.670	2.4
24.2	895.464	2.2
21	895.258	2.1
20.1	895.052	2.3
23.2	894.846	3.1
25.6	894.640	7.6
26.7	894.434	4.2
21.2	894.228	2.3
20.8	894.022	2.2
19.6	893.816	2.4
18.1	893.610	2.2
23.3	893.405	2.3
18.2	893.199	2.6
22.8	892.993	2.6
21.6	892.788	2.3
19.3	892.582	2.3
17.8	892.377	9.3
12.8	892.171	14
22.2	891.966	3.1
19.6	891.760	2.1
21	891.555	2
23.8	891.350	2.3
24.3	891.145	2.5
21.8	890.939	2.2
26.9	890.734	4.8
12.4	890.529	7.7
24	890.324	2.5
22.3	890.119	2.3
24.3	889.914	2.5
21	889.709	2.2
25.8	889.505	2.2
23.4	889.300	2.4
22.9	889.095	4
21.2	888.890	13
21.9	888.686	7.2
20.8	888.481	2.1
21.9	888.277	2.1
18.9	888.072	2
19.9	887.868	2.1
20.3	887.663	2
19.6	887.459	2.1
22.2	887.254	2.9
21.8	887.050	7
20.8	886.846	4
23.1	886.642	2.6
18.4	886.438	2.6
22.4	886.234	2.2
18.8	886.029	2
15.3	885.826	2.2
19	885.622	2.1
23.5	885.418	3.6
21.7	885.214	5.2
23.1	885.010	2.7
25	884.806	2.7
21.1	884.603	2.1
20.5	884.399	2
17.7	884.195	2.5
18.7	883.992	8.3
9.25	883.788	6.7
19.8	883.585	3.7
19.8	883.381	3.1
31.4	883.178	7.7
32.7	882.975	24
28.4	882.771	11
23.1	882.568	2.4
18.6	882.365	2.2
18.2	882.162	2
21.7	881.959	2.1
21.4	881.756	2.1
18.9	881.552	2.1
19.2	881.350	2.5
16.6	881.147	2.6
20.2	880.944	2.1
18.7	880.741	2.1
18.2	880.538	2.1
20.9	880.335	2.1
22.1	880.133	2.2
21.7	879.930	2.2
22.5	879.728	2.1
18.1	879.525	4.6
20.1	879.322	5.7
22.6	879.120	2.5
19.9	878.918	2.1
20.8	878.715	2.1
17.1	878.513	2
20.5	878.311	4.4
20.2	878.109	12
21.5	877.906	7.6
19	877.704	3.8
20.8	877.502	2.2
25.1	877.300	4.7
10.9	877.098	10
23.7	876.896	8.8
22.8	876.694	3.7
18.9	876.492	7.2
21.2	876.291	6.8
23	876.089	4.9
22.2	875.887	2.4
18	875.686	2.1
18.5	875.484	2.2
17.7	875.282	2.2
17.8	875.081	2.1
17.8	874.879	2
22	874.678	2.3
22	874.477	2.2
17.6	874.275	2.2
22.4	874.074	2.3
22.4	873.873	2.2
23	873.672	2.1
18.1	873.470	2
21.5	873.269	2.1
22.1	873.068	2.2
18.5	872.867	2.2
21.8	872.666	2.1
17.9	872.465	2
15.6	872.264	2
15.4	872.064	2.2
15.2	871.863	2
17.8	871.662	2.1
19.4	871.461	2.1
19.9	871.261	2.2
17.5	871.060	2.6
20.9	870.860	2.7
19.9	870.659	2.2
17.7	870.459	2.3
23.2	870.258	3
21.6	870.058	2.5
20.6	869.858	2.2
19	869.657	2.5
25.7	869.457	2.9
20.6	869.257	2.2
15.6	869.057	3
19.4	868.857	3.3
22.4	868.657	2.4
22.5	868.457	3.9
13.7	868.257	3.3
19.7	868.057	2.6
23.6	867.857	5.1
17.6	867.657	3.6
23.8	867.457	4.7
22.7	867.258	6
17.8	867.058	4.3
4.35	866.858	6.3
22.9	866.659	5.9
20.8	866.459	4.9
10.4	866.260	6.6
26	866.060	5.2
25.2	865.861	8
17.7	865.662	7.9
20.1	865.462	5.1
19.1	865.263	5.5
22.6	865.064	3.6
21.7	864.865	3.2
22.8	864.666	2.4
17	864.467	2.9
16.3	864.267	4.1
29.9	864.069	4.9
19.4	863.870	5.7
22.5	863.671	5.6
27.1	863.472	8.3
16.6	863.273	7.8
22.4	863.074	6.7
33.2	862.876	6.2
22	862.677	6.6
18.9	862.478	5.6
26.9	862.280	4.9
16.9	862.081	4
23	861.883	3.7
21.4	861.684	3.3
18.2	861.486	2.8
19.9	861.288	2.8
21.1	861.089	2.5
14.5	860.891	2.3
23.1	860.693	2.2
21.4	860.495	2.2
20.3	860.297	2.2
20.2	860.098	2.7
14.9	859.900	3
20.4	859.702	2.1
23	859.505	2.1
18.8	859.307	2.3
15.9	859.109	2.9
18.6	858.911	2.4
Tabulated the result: 0.139 mag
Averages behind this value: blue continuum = 20.8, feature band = 18.8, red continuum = 22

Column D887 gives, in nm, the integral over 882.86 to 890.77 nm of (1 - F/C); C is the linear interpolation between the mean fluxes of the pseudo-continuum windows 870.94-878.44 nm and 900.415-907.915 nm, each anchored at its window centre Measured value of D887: -0.23 nm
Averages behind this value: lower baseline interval 19.7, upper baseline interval 22.2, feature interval 21.3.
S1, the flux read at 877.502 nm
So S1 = 20.8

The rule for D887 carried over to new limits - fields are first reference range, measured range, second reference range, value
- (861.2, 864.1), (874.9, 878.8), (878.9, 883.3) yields 0.33 nm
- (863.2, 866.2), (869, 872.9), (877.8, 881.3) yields 0.31 nm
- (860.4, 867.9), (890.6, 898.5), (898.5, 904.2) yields -0.16 nm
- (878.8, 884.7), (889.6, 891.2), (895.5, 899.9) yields 0.07 nm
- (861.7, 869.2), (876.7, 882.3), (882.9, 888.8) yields 0.22 nm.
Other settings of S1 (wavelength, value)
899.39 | 27.1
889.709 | 21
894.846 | 23.2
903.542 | 19.8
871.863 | 15.2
